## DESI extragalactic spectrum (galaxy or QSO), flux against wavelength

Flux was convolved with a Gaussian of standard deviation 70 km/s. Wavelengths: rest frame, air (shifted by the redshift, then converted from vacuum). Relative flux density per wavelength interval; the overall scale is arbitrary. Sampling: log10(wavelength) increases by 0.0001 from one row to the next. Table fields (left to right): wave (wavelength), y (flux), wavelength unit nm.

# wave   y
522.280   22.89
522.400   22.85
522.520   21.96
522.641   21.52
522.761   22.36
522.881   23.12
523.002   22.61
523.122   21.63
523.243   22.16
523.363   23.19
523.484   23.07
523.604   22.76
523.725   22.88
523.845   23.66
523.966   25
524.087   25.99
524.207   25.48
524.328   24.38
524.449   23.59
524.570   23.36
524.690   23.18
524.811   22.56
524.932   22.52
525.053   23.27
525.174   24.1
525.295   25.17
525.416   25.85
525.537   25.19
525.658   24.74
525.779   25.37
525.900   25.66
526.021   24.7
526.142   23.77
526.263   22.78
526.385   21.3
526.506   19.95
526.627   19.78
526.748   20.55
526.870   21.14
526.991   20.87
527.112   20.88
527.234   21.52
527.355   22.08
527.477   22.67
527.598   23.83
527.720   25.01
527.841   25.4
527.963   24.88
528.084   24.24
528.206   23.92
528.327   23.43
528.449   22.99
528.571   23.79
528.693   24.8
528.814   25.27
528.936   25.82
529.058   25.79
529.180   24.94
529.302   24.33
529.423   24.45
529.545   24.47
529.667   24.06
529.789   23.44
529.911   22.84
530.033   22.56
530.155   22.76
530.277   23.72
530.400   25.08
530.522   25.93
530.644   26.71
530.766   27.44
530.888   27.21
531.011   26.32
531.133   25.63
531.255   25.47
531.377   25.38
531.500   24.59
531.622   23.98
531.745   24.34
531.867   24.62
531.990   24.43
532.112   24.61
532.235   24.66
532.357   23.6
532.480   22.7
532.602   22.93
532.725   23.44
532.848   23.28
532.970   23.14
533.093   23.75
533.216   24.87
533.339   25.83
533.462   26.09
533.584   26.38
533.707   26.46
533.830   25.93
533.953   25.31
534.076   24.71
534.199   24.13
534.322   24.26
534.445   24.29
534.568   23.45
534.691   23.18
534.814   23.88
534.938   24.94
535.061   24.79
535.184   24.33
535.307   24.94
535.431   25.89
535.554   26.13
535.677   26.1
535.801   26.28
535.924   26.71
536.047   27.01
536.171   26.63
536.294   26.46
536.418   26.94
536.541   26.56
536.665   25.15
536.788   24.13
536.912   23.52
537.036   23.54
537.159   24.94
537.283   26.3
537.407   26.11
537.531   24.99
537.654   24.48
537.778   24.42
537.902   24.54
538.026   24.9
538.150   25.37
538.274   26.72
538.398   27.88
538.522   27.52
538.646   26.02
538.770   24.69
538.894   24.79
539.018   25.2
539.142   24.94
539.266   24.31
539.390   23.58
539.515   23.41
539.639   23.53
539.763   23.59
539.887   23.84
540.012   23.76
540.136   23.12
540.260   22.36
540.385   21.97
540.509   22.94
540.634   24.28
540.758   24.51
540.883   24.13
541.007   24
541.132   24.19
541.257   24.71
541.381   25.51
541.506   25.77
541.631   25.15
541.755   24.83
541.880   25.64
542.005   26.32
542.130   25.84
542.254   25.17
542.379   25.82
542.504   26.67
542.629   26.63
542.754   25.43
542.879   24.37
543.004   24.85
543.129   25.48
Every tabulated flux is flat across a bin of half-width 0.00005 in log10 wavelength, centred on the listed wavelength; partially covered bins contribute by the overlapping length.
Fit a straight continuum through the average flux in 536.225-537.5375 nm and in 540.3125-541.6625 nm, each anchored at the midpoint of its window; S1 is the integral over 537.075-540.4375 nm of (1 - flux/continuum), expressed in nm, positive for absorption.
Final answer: 0.02 nm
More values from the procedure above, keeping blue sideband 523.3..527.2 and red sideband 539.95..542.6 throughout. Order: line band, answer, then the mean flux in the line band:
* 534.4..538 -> -0.15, 25.2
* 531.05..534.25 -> -0.10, 24.6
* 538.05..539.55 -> -0.06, 25.4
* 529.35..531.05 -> -0.07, 24.8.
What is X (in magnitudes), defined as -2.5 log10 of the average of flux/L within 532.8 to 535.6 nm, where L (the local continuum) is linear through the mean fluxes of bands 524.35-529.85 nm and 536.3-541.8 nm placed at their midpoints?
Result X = -0.02 mag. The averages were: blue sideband 23.6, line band 24.8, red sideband 24.7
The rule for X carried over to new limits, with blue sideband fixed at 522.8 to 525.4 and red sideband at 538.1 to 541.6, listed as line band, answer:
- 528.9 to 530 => -0.02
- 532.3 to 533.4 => 0.02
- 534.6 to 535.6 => -0.02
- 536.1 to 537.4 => -0.05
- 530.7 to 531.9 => -0.07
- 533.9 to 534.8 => 0.00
